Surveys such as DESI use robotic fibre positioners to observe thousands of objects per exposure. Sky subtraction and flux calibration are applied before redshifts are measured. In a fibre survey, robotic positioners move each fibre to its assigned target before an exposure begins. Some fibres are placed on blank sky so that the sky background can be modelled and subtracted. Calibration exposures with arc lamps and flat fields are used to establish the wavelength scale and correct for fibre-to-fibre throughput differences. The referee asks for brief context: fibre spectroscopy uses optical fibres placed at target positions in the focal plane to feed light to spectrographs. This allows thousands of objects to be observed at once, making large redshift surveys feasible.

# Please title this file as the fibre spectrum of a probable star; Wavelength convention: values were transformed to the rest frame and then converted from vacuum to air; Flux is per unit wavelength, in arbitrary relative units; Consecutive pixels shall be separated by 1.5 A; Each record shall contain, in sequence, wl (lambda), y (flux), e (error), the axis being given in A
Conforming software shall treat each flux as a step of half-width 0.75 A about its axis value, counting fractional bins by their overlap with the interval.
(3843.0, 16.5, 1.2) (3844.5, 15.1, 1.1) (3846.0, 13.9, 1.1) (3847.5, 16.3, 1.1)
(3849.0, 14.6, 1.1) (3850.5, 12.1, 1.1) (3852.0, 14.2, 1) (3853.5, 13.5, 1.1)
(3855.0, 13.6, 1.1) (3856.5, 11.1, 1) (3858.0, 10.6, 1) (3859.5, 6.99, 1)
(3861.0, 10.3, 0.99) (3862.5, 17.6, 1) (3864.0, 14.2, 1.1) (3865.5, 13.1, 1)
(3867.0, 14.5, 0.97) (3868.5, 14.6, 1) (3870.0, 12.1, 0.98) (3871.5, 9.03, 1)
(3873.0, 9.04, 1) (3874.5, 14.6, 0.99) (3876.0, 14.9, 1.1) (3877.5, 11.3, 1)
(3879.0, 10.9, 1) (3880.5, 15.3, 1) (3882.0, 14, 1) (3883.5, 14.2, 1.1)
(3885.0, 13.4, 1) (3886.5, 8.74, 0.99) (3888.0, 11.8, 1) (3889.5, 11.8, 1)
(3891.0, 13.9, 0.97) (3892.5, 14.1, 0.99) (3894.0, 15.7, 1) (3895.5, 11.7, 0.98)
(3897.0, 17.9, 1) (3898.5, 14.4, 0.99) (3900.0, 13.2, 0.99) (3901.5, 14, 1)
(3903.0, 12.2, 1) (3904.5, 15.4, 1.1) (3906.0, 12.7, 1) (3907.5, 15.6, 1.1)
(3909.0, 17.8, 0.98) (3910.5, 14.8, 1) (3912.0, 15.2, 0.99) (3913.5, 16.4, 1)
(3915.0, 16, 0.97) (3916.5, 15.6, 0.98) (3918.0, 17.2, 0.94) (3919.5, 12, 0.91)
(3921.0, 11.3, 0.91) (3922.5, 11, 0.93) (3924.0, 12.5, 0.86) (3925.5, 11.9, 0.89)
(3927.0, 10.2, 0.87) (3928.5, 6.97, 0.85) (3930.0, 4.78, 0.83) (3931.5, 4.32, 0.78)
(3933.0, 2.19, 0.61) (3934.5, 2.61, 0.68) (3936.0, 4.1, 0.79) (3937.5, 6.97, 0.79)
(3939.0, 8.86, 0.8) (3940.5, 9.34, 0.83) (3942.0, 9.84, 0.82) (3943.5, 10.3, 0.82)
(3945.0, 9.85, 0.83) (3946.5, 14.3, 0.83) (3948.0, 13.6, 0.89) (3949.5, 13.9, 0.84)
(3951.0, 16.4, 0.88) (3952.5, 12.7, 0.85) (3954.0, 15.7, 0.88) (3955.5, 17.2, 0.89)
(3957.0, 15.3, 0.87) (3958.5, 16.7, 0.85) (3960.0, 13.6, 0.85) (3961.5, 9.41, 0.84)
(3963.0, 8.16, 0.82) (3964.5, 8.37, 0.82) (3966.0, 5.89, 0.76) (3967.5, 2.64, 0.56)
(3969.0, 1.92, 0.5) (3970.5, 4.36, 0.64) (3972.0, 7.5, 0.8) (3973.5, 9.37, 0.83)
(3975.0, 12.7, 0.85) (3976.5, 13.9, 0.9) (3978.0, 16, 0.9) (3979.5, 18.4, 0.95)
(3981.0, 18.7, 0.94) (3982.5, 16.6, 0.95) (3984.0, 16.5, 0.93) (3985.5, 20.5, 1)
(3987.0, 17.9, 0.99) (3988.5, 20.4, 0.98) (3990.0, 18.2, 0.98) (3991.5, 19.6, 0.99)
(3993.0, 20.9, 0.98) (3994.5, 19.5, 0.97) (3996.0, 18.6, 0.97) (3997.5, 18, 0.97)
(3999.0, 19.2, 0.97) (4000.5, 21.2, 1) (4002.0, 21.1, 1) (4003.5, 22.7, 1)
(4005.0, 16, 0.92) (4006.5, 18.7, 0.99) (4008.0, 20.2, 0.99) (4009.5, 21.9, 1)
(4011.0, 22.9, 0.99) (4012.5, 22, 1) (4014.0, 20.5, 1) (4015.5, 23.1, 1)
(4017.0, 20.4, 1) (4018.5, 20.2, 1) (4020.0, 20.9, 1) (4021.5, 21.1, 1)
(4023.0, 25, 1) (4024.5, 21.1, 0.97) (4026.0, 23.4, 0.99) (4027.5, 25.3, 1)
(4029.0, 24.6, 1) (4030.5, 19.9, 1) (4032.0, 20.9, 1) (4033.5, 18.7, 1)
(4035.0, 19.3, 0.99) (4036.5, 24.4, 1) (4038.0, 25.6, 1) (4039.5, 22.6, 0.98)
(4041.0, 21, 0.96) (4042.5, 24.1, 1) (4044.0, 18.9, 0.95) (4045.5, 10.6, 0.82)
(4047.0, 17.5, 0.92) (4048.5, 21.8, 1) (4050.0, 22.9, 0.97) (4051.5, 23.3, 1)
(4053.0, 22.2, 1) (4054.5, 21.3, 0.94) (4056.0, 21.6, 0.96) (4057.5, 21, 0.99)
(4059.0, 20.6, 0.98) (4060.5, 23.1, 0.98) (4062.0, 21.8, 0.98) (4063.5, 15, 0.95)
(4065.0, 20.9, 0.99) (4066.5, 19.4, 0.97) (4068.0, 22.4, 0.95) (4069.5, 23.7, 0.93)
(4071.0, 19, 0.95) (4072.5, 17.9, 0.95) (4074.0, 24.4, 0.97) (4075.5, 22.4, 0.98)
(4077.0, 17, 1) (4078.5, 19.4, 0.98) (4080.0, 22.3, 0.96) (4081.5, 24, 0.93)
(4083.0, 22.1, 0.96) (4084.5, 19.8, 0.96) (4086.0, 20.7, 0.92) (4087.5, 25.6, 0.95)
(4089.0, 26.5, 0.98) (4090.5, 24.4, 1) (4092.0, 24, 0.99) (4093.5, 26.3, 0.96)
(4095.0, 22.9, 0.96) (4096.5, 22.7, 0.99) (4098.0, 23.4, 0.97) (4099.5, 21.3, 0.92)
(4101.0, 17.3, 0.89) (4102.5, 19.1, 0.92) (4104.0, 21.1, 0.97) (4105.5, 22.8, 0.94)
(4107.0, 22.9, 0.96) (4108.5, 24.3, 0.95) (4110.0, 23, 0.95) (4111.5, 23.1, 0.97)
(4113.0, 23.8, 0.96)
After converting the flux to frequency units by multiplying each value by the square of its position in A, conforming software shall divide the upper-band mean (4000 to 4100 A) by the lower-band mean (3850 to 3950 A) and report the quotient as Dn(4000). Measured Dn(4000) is 1.92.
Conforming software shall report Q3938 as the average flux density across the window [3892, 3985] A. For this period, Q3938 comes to 11.9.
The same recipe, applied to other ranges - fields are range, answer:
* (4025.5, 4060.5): 21.4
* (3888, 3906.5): 13.8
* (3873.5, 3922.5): 13.9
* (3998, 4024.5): 21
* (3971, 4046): 19.6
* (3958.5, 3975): 7.81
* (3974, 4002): 18.2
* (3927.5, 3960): 10.4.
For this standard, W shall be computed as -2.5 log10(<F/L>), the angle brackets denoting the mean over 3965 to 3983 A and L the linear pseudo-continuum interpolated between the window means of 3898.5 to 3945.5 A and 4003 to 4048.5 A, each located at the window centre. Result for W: 0.48 mag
